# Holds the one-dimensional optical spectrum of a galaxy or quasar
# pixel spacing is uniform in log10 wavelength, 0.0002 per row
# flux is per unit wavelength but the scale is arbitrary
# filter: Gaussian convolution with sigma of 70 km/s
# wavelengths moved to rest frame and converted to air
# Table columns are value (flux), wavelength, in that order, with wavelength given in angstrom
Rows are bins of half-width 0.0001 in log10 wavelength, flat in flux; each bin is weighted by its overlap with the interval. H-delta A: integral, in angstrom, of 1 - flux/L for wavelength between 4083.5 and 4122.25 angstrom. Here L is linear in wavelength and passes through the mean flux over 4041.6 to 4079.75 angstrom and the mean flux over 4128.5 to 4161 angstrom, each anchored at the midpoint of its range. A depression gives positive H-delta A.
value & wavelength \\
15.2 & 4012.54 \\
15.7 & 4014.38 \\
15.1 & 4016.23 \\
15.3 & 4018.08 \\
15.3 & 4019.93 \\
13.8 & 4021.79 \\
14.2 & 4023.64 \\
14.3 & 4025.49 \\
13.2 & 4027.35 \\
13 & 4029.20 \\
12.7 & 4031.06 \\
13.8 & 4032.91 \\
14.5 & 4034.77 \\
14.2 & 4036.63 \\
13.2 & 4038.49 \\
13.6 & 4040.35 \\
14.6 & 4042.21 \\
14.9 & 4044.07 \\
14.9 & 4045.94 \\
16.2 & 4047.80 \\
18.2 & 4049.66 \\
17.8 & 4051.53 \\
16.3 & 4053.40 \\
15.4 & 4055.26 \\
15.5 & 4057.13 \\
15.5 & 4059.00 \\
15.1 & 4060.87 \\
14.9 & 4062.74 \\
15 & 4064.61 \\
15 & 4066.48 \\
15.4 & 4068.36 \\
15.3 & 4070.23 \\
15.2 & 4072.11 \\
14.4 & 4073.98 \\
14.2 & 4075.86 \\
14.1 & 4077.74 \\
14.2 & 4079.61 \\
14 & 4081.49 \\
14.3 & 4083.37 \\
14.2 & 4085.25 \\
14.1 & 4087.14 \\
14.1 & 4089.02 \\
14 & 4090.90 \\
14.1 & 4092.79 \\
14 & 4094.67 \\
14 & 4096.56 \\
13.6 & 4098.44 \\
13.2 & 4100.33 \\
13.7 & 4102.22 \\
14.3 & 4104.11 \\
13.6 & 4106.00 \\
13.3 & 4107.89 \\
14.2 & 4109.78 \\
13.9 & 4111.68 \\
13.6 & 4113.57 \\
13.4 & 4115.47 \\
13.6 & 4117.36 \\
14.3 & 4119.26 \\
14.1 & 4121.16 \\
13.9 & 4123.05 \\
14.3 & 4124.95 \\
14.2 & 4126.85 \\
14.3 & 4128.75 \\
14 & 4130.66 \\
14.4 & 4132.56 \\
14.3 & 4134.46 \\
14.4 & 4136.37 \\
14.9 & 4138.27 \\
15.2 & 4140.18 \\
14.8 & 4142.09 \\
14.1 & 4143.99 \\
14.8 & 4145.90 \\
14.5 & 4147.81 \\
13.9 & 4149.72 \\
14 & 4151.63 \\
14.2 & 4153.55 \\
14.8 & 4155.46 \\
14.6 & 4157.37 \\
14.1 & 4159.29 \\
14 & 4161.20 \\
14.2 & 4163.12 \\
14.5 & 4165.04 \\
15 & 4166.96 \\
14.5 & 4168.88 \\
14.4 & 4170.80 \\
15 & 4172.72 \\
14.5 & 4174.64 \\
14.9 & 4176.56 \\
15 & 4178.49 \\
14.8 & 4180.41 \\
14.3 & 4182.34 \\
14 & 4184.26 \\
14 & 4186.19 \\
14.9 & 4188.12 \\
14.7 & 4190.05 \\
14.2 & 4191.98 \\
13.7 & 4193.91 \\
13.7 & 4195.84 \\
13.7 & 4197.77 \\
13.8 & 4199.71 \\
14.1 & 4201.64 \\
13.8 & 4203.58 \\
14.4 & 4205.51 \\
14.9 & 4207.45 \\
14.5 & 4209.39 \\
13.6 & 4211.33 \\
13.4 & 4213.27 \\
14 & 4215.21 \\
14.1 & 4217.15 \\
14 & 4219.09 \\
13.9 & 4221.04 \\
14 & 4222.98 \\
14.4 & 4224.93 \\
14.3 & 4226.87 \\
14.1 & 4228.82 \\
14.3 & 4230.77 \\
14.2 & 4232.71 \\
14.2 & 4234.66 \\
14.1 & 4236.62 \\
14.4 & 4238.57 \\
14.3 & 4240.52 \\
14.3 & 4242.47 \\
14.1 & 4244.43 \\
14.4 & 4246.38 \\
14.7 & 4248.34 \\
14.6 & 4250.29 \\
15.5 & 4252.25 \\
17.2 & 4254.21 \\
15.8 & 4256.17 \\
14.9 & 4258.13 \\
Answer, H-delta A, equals 2.7 angstrom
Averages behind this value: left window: 15.4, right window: 14.4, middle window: 13.9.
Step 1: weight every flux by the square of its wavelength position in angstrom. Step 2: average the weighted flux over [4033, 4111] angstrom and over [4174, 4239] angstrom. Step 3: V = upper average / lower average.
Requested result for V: 1.0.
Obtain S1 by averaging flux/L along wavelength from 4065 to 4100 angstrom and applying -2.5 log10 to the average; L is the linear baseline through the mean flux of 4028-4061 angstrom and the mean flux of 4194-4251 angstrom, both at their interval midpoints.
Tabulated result 0.03 mag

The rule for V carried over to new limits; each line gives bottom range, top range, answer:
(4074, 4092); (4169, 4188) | 1.08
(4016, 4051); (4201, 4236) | 1.07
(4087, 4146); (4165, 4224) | 1.05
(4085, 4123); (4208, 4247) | 1.08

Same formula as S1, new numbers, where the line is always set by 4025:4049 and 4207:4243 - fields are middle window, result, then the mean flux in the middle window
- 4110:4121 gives 0.026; 13.8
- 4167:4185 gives -0.037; 14.6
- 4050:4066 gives -0.118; 15.8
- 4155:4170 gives -0.023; 14.4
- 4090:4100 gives 0.019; 13.9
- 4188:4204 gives 0.009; 14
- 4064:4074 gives -0.073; 15.1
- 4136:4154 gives -0.027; 14.5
